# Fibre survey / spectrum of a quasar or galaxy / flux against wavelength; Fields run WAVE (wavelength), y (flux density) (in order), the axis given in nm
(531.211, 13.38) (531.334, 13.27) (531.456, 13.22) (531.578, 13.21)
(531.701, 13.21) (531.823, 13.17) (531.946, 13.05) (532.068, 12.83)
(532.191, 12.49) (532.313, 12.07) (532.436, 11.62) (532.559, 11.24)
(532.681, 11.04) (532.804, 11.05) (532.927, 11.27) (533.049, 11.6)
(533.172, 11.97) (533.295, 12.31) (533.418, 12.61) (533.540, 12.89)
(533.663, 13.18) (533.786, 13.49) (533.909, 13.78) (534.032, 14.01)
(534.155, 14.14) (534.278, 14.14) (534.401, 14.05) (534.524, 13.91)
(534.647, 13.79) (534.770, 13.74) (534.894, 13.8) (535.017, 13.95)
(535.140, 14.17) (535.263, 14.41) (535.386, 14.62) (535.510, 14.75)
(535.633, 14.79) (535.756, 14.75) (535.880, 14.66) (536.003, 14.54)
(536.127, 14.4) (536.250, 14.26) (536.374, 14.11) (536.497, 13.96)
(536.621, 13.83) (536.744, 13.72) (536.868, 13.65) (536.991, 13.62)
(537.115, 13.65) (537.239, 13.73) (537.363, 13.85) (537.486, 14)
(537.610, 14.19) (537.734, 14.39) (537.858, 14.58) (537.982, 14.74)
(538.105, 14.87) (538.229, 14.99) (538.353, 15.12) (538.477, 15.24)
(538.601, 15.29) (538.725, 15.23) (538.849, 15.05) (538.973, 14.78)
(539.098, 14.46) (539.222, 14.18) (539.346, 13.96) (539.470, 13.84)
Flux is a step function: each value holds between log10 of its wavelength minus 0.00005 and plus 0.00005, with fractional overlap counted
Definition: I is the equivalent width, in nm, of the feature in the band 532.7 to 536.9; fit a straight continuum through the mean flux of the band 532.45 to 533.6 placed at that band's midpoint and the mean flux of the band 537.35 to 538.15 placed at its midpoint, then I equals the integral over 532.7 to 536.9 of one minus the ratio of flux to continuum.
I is -0.28 nm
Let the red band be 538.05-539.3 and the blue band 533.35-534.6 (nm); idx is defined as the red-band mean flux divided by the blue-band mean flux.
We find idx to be 1.1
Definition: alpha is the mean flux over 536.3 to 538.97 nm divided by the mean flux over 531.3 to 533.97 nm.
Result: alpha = 1.15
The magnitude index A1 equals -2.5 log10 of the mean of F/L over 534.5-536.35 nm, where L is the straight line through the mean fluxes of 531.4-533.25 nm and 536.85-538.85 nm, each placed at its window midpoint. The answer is -0.06 mag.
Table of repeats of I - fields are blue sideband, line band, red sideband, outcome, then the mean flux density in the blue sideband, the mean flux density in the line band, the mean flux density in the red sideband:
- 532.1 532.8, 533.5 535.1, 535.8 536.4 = -0.09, 11.7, 13.8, 14.4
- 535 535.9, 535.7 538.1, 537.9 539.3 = 0.09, 14.5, 14.2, 14.9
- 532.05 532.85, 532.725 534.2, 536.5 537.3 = -0.06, 11.7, 12.7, 13.7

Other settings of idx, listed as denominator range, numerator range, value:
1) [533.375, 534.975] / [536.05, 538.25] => 1.03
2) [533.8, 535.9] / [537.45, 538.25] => 1.03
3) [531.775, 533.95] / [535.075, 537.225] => 1.16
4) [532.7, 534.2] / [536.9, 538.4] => 1.13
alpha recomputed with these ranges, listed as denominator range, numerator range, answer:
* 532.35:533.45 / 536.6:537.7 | 1.19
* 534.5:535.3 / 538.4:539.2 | 1.07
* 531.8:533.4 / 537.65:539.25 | 1.24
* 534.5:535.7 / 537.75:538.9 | 1.06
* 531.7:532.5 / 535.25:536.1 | 1.16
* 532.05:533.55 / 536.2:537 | 1.17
